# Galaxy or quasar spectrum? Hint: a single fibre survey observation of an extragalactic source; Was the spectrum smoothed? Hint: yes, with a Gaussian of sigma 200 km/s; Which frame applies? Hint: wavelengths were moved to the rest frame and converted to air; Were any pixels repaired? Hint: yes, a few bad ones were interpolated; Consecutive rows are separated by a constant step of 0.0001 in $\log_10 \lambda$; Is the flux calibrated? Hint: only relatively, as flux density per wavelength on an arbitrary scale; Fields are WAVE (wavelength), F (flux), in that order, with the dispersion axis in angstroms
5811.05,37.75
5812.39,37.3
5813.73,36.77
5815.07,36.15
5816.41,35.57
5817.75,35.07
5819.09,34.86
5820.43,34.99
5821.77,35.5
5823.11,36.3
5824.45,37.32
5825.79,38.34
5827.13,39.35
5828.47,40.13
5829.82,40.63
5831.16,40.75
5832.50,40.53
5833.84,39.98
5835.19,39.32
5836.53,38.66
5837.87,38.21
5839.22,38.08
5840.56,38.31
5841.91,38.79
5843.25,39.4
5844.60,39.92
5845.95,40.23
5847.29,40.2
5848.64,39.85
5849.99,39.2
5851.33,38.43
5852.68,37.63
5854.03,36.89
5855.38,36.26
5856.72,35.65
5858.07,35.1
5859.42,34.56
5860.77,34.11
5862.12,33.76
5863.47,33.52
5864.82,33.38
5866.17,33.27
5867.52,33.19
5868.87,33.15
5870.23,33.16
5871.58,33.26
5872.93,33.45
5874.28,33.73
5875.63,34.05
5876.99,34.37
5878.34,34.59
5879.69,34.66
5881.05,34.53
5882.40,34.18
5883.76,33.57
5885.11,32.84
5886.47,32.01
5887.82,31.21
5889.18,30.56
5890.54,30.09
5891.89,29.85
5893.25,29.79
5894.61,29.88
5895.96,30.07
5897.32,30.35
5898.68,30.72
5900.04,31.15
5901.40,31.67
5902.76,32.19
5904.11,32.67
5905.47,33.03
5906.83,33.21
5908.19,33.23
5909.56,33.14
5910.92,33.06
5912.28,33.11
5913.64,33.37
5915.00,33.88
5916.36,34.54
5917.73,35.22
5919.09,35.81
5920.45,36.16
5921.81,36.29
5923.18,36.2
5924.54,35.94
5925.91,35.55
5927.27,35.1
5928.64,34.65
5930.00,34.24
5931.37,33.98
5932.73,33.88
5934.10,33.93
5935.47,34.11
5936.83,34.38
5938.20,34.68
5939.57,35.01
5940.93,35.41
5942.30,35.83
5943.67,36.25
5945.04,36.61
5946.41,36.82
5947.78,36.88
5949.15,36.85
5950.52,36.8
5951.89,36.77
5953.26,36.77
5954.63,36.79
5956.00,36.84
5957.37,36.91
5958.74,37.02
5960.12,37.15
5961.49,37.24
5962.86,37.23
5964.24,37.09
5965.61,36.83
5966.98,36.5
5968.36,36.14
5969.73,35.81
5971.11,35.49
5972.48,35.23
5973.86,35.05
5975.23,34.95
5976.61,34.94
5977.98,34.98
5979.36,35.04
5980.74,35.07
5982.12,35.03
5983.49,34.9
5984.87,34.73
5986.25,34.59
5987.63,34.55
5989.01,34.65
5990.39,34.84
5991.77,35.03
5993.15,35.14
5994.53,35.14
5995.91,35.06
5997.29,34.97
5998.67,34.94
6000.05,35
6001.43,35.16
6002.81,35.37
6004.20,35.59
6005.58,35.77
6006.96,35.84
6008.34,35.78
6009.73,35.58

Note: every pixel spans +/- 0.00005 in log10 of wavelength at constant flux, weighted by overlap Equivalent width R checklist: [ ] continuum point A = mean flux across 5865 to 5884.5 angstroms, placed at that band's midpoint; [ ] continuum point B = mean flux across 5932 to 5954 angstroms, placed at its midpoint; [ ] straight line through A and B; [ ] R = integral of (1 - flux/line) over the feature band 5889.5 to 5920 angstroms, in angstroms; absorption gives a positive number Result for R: 2.1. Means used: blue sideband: 33.8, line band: 32.3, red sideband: 35.7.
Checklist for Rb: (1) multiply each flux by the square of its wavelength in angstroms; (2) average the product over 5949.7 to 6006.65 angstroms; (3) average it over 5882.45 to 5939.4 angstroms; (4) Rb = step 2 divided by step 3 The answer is 1.1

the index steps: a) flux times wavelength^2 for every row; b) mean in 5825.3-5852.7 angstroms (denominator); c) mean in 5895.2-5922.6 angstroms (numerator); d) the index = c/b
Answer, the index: 0.9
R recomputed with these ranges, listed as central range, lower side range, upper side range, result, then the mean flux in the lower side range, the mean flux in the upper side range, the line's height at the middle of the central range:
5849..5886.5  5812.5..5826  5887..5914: -1.3 angstroms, 36.1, 31.6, 33.4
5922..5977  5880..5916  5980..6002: -3.6 angstroms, 32.1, 34.9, 33.7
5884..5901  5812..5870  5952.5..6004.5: 2.7 angstroms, 37.1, 35.6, 36.6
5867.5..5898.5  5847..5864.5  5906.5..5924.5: 2.7 angstroms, 36.4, 34.5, 35.5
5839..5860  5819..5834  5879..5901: -1.3 angstroms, 38.3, 31.6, 35.9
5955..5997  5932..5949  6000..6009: -0.2 angstroms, 35.4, 35.6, 35.5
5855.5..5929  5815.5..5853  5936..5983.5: 7.8 angstroms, 38.4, 36.1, 37.3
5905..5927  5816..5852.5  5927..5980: 1.3 angstroms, 38.5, 35.8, 36.6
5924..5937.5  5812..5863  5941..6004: 0.7 angstroms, 37.7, 35.8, 36.4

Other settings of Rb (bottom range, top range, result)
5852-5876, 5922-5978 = 1.07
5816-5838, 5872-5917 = 0.88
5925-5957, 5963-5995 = 1.00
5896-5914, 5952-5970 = 1.16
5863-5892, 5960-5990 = 1.11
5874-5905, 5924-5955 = 1.13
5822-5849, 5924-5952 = 0.94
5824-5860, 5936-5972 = 0.98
